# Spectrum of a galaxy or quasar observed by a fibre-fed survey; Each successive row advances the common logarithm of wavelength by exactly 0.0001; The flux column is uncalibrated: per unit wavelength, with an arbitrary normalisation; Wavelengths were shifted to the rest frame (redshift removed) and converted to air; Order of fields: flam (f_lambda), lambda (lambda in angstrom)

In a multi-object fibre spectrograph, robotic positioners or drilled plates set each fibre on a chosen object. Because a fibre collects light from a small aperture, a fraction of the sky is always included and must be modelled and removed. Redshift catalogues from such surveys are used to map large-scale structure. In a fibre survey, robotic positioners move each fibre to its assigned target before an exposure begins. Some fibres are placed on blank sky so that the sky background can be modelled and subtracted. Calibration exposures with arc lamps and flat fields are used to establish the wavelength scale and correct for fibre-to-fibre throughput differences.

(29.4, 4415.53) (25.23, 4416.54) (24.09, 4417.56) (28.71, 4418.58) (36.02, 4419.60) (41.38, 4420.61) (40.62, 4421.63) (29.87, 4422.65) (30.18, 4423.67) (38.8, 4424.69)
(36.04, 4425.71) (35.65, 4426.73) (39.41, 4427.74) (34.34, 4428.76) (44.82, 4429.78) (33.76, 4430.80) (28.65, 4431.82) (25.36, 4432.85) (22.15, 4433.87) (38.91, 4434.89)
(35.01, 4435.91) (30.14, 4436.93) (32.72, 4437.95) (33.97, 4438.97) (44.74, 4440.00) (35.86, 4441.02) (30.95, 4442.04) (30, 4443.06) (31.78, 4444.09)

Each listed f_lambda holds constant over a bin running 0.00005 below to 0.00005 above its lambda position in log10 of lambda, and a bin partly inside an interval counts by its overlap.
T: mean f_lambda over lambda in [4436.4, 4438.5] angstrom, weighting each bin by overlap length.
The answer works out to 31.6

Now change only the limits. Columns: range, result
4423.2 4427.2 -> 35.2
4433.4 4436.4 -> 32.2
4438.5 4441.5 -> 38.2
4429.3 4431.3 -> 39.2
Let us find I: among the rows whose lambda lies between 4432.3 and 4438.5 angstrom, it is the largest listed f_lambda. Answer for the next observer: 38.91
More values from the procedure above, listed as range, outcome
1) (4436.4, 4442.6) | 44.74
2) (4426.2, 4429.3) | 39.41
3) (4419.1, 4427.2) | 41.38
